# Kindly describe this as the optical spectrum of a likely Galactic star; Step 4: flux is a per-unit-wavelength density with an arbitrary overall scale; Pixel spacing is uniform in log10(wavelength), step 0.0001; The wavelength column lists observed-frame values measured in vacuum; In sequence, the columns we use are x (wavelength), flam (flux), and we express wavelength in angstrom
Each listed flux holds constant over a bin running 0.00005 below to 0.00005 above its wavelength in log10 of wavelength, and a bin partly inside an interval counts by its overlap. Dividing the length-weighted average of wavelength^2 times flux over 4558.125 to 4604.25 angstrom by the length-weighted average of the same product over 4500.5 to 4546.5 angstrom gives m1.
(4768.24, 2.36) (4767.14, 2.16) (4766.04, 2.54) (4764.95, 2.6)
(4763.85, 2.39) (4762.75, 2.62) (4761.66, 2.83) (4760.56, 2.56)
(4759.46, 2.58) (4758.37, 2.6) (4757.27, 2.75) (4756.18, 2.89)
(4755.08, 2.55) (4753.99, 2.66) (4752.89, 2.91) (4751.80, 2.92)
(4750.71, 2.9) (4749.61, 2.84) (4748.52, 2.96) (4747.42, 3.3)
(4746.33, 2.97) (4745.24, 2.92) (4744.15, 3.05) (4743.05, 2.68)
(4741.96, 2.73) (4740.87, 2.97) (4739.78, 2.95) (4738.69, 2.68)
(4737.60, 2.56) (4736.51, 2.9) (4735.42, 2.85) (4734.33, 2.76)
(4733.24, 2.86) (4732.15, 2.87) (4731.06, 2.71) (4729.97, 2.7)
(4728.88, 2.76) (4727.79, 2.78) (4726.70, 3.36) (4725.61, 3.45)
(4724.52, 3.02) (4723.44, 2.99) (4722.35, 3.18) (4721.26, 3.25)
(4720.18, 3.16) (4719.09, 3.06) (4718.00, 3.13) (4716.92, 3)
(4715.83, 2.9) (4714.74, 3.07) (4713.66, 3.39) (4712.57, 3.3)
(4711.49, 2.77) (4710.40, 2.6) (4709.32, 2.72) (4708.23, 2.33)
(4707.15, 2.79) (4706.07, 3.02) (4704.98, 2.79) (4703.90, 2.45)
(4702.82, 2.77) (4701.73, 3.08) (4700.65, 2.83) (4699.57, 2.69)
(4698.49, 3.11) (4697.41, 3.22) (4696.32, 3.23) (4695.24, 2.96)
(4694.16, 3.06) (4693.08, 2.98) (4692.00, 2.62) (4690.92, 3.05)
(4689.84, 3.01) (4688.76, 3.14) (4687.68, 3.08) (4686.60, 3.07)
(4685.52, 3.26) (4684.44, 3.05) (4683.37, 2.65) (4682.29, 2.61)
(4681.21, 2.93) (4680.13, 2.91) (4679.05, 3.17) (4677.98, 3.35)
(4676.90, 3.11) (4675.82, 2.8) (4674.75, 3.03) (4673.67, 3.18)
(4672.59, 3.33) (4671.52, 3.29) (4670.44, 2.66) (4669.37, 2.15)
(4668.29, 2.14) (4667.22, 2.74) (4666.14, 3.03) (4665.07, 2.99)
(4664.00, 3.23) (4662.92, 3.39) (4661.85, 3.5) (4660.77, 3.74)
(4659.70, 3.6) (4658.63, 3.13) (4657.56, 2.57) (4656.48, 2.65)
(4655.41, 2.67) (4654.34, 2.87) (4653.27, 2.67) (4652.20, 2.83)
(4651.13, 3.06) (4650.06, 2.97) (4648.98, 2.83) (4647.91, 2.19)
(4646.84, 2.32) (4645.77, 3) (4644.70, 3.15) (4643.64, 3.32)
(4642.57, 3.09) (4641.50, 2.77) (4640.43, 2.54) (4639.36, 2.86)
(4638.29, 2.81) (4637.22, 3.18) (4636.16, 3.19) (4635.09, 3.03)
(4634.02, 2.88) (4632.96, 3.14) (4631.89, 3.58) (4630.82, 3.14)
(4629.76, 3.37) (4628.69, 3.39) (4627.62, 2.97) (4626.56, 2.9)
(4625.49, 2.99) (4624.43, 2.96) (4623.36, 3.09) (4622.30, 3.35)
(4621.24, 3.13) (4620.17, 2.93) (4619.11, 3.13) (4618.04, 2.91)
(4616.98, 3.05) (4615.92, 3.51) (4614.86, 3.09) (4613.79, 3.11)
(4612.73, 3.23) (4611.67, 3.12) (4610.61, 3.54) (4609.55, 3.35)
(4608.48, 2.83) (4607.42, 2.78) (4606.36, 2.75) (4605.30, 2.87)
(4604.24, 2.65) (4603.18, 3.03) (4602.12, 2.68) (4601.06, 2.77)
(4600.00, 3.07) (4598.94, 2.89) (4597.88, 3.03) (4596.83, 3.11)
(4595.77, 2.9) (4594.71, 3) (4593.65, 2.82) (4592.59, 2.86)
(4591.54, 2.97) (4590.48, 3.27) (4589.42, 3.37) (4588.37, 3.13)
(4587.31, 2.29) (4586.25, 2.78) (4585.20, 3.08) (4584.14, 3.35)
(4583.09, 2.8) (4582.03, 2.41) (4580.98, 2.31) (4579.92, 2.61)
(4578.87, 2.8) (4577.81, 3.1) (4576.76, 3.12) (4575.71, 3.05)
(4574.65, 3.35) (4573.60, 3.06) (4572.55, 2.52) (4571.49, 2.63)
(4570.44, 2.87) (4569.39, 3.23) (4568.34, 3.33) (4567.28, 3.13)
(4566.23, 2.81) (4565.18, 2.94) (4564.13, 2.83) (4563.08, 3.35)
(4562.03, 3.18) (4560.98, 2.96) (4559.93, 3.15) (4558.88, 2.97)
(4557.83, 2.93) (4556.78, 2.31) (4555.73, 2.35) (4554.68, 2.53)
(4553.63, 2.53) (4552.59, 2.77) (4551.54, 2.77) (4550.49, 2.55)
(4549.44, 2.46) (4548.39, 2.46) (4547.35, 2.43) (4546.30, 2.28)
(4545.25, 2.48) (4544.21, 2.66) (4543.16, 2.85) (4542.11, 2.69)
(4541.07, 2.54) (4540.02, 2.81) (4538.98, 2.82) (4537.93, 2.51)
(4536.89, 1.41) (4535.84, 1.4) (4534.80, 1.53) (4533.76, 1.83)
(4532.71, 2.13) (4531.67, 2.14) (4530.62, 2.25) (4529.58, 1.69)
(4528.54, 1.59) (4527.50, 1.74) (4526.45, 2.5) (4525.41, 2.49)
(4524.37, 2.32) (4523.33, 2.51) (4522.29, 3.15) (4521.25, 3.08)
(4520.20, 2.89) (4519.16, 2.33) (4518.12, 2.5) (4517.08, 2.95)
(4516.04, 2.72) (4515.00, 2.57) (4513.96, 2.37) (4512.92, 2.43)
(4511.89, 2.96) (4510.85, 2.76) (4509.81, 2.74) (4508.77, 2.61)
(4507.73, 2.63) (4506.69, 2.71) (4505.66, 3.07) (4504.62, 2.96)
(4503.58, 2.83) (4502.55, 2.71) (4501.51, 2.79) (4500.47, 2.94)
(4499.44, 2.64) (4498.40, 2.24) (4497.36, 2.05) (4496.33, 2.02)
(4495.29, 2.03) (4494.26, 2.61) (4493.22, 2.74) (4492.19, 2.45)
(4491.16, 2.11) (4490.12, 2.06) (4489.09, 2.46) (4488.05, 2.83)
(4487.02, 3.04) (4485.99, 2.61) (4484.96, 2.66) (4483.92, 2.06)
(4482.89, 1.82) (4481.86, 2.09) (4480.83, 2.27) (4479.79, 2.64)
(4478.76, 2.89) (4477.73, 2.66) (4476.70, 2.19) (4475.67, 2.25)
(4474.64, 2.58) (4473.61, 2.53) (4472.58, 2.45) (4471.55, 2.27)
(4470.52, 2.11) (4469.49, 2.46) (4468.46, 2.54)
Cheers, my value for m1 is 1.22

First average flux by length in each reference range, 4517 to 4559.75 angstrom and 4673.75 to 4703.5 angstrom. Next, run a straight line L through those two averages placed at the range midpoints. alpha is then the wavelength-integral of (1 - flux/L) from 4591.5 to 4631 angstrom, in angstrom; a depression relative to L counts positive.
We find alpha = -4.9 angstrom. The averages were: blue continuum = 2.42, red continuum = 2.99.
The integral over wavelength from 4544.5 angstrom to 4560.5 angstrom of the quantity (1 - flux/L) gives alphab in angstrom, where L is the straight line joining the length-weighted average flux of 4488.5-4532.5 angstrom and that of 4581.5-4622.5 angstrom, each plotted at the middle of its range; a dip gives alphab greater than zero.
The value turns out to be 0.8 angstrom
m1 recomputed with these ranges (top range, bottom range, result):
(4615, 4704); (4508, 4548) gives 1.31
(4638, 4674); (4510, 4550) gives 1.28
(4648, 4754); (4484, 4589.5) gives 1.21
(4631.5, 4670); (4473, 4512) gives 1.24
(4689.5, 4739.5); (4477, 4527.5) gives 1.25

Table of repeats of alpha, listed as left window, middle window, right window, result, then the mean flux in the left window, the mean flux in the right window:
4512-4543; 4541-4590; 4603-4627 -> -2.8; 2.36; 3.06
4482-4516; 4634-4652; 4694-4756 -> -0.7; 2.55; 2.92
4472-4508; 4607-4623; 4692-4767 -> -2.6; 2.5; 2.87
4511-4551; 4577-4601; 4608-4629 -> -0.2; 2.4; 3.13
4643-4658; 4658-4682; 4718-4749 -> -1.9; 2.8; 2.95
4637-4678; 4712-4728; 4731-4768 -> -1.8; 2.93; 2.76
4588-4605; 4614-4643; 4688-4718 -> -1.1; 2.97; 2.93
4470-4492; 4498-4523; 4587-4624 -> -1.8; 2.41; 3.02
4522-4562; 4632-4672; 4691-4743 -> -2.9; 2.41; 2.92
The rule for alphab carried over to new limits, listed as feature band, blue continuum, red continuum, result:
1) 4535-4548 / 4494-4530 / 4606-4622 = 1.56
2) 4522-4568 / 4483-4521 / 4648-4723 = 3.08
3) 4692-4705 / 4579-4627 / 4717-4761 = -0.02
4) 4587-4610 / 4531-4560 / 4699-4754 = -3.27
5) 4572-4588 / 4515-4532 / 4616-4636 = -0.20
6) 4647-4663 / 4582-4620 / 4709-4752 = 0.13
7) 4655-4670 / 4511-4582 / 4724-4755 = -1.04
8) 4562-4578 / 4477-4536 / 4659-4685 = -2.09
